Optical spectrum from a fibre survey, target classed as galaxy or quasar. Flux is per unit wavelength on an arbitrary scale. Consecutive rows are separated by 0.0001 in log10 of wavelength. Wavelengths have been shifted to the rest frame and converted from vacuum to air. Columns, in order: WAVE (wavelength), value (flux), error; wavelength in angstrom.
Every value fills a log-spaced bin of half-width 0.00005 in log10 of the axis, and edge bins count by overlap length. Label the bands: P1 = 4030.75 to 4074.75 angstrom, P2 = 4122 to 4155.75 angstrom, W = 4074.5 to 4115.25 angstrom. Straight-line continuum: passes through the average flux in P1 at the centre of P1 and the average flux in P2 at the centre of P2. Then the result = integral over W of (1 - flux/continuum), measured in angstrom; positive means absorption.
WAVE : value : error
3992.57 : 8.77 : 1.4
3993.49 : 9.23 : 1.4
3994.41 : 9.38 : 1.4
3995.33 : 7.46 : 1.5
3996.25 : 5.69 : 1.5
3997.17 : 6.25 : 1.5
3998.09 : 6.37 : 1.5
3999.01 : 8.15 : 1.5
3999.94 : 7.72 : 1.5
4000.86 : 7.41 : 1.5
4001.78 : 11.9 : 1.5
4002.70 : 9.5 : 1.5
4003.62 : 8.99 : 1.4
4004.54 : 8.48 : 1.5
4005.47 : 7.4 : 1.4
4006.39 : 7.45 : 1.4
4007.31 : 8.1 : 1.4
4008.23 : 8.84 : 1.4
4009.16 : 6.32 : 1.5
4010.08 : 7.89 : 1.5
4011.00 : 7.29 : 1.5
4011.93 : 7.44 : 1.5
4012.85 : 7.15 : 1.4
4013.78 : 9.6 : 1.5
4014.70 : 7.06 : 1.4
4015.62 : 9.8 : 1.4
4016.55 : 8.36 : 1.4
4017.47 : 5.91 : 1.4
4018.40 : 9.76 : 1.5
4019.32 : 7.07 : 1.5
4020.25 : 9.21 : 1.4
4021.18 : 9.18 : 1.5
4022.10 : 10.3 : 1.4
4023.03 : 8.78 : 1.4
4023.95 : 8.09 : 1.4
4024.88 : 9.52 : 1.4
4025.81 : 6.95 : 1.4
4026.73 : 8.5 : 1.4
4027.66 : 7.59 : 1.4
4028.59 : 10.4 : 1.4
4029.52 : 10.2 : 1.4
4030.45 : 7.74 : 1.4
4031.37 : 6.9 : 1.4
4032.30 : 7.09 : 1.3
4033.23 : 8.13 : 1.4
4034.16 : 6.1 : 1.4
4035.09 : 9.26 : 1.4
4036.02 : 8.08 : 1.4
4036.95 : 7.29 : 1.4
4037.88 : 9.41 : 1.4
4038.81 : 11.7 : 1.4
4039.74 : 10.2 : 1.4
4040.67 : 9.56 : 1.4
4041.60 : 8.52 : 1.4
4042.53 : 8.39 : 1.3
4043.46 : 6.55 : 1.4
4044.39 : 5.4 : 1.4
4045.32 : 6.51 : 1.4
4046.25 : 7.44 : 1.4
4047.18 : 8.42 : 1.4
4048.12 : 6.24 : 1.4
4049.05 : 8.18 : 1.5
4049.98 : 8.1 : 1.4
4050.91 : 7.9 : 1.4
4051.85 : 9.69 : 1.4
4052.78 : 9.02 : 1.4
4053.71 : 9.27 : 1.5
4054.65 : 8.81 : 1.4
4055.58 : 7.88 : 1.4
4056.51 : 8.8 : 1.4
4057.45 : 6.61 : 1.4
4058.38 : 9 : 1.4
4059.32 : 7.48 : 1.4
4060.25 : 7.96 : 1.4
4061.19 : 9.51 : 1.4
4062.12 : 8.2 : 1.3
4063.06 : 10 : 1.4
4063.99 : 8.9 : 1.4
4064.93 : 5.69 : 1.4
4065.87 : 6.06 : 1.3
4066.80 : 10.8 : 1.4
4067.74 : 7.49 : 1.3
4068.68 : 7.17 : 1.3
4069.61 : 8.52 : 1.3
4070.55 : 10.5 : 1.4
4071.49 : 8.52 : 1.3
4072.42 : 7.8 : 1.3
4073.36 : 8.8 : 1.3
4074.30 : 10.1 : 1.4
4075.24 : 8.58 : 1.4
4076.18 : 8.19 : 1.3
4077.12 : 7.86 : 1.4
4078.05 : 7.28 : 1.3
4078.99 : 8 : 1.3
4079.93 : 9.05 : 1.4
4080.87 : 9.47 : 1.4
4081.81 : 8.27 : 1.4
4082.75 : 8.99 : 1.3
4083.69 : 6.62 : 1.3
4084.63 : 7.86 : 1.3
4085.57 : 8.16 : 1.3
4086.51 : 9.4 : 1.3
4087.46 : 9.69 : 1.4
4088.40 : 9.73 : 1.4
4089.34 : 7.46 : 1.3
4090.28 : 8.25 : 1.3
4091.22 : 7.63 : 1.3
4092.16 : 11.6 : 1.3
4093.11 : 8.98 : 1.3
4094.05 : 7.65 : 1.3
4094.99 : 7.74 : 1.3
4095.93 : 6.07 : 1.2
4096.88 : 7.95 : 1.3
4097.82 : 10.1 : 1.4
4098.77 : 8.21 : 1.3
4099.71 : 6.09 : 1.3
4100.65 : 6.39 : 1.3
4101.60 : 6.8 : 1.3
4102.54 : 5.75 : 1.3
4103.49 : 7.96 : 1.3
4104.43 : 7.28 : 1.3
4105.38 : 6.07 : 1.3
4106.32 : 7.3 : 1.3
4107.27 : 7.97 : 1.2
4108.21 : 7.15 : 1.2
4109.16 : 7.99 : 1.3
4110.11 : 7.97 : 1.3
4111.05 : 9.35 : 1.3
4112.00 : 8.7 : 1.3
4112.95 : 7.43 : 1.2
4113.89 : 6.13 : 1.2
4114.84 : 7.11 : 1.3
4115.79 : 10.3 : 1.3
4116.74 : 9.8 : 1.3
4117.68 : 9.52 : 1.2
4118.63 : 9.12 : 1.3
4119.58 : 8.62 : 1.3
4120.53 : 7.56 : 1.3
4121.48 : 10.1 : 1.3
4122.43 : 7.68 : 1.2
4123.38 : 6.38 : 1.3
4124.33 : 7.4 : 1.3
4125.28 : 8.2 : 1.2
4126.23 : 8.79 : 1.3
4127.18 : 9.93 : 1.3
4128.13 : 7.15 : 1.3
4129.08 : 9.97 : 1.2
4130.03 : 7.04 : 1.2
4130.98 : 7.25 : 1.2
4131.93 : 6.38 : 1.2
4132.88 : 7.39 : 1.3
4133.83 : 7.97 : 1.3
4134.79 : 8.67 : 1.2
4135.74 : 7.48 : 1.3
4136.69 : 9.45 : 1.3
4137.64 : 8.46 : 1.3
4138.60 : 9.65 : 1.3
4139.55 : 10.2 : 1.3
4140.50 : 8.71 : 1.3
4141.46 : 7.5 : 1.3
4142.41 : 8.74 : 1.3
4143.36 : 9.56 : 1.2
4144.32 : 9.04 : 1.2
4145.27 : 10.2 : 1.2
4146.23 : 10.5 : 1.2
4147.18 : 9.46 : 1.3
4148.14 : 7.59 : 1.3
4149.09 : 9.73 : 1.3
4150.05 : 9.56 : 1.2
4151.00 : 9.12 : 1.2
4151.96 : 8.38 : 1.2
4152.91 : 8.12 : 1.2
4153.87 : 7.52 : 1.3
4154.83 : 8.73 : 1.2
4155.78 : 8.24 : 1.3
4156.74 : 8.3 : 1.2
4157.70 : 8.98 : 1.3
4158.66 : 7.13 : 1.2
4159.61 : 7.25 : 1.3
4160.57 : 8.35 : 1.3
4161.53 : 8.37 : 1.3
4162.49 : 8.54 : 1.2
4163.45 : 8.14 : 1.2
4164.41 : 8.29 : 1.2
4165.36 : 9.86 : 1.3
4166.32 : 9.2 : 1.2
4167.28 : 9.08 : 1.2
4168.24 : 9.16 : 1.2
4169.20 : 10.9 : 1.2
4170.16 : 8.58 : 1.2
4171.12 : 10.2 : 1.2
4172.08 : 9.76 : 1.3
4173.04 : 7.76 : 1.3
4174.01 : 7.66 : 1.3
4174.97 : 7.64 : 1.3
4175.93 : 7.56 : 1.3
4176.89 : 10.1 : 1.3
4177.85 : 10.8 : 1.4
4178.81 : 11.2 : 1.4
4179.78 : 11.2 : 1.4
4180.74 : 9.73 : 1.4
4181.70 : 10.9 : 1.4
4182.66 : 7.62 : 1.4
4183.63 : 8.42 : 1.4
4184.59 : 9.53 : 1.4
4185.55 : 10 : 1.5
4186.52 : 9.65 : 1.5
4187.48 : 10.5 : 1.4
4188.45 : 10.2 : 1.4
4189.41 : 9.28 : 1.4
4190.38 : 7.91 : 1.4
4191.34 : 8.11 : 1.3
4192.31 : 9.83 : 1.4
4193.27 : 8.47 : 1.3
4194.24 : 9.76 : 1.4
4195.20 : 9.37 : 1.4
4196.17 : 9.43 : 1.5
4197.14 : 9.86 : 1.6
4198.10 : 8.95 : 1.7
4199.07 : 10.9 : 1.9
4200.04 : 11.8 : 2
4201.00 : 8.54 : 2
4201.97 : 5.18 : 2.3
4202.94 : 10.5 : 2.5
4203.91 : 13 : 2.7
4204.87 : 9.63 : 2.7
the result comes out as 2.0 angstrom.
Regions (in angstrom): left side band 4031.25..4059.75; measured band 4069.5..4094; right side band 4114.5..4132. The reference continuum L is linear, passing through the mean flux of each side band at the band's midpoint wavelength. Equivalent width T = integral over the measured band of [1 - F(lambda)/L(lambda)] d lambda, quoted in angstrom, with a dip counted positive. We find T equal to -1.2 angstrom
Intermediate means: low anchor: 8.14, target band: 8.65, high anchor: 8.39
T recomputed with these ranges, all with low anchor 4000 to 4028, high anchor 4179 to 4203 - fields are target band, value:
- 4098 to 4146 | 4.57 angstrom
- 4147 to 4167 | 1.53 angstrom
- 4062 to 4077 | 0.38 angstrom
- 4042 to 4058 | 1.32 angstrom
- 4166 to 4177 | 0.45 angstrom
